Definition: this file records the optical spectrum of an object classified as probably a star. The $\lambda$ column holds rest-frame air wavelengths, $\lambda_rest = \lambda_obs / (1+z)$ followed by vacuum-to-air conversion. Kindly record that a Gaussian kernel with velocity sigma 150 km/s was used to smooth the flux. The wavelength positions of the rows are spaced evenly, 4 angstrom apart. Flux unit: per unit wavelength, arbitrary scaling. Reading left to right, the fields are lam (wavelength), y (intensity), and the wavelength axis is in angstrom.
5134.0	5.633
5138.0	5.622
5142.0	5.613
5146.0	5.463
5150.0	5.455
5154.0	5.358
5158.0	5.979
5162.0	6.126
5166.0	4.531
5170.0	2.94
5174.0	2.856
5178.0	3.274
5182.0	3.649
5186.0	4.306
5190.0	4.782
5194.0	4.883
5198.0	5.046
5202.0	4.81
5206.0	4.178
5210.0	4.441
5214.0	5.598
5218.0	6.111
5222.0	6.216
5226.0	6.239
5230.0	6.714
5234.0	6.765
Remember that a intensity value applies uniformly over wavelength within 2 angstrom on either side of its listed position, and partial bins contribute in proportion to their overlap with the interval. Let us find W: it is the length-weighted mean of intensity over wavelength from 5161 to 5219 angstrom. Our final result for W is 4.45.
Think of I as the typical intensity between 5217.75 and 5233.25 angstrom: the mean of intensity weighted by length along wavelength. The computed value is 6.38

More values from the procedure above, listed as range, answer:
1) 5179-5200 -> 4.47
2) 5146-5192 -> 4.52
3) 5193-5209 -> 4.7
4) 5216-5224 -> 6.16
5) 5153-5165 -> 5.75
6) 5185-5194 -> 4.65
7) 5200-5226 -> 5.3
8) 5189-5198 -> 4.89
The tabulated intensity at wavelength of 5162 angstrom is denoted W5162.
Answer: 6.126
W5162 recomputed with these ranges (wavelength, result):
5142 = 5.613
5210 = 4.441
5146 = 5.463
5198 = 5.046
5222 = 6.216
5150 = 5.455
